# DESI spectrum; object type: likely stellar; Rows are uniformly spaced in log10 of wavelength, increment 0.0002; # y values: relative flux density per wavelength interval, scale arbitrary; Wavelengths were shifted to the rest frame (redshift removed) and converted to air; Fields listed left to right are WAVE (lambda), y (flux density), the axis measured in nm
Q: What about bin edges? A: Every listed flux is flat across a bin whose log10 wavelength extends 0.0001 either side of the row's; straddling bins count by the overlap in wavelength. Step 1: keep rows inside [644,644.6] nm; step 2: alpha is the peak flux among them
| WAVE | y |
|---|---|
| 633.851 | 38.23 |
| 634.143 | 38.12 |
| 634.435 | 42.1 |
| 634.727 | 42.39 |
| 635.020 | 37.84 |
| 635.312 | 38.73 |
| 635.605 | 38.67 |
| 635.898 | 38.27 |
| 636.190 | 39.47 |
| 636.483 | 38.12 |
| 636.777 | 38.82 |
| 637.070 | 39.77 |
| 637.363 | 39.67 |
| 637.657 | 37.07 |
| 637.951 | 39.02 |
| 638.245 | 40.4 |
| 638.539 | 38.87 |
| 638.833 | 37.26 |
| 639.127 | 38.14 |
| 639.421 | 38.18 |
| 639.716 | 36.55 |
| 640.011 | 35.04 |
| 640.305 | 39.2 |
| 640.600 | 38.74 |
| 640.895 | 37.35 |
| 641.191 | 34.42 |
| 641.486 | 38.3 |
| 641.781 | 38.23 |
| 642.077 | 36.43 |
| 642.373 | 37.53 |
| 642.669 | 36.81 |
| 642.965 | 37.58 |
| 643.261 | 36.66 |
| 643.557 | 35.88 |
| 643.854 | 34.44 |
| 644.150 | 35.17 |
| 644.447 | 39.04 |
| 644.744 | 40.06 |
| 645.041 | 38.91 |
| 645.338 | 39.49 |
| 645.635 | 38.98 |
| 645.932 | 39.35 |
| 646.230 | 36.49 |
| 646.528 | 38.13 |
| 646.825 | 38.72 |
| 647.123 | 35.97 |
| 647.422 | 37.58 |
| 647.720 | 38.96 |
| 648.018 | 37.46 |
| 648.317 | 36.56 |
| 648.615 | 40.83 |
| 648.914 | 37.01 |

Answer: 39.04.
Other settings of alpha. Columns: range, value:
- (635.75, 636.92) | 39.47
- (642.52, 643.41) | 37.58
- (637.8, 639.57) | 40.4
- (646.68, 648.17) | 38.96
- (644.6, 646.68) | 40.06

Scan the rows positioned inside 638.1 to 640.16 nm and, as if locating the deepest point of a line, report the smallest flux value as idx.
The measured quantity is 35.04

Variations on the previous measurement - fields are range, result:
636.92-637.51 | 39.67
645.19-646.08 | 38.98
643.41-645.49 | 34.44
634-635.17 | 37.84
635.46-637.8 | 37.07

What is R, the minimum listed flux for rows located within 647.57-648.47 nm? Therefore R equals 36.56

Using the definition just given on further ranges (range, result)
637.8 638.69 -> 38.87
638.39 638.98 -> 37.26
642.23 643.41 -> 36.66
